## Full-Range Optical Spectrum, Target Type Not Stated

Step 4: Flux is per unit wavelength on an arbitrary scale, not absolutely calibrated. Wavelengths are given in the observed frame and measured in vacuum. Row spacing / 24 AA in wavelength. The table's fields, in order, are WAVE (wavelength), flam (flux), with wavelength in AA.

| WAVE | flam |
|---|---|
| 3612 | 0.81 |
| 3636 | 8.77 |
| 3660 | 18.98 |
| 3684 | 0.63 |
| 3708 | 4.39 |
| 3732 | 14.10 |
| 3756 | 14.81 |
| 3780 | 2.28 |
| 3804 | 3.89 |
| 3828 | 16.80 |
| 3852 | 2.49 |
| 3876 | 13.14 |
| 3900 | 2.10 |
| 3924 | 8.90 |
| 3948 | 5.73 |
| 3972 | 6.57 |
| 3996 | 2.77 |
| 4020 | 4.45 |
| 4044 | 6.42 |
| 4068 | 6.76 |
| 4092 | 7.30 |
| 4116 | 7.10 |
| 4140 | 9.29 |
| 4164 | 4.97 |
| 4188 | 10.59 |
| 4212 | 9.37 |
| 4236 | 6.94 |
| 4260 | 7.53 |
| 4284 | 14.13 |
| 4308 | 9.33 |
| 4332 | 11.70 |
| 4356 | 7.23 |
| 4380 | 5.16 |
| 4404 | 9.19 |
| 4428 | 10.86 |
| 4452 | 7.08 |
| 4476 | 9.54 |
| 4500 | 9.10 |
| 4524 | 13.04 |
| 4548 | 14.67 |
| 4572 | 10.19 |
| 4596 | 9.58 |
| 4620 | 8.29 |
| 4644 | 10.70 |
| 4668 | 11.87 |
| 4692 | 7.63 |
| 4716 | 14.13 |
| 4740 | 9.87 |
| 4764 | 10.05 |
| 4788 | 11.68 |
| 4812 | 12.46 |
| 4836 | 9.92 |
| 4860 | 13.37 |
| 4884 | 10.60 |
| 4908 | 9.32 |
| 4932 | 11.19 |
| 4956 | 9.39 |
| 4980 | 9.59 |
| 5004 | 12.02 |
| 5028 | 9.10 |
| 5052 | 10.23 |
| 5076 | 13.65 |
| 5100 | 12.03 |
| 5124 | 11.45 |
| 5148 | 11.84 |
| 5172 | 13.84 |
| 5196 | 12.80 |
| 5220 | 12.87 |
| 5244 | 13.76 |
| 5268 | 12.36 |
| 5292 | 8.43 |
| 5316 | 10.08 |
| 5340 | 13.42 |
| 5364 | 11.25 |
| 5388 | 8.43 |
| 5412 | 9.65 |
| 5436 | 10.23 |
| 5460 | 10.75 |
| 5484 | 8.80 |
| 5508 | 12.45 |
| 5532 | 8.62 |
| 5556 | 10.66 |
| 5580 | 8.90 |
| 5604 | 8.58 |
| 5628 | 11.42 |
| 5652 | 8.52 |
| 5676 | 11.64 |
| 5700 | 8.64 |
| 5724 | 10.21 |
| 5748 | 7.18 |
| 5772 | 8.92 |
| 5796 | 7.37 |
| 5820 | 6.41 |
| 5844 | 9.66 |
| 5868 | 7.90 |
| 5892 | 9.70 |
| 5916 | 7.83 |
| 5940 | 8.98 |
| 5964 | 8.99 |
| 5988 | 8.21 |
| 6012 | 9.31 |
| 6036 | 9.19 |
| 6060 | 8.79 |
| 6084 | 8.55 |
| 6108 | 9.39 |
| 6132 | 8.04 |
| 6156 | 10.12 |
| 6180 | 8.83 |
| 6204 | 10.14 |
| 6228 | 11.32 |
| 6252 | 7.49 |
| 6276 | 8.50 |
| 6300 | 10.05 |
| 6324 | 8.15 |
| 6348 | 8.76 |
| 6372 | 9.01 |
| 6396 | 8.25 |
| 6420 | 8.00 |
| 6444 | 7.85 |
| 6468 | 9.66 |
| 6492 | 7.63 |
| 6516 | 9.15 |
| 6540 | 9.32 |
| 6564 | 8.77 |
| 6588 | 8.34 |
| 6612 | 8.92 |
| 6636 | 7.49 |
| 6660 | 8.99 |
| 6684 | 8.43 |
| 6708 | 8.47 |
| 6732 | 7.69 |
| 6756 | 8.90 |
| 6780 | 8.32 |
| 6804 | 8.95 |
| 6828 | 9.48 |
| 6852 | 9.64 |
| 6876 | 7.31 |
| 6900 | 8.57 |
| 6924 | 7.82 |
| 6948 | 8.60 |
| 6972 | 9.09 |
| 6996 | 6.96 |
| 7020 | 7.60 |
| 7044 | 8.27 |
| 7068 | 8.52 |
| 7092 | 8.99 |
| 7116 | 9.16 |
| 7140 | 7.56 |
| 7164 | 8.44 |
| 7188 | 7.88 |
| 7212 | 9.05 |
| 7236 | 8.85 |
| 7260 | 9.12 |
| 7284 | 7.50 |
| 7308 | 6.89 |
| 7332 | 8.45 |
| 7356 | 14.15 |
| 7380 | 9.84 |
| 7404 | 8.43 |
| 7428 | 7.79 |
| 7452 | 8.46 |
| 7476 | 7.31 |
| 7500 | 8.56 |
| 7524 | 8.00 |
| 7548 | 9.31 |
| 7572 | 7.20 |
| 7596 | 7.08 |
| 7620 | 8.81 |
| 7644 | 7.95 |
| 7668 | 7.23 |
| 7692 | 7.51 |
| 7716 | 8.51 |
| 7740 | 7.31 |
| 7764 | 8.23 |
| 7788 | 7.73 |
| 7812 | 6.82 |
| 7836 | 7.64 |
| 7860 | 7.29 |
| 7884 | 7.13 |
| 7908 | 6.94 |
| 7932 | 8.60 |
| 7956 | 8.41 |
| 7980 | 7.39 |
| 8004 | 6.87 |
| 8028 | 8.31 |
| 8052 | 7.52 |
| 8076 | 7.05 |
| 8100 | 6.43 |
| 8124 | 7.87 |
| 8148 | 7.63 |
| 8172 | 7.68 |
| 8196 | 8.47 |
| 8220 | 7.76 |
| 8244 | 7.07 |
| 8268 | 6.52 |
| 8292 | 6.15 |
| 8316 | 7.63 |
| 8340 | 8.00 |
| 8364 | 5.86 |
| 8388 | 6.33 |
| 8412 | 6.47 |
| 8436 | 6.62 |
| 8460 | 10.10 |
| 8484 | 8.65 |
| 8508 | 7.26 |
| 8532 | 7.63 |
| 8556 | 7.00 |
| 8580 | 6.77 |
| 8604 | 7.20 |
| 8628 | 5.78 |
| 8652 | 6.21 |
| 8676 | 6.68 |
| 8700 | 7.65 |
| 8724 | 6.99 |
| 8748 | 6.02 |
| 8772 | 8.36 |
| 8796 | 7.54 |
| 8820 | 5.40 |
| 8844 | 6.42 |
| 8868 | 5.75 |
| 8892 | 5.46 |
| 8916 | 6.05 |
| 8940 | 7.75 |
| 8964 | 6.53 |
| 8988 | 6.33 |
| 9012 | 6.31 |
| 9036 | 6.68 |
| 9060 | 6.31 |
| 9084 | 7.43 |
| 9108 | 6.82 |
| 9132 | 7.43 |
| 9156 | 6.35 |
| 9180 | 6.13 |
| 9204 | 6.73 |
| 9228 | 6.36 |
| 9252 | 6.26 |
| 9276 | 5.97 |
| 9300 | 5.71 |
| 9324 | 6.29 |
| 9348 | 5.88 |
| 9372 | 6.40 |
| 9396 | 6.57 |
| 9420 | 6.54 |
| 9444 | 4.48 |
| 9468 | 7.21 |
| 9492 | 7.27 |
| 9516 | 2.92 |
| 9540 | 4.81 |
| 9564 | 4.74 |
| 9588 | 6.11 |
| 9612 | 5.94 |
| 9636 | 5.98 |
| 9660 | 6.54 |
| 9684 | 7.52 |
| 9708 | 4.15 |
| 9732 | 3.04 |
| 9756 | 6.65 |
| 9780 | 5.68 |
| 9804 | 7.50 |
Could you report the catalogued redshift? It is 0.121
